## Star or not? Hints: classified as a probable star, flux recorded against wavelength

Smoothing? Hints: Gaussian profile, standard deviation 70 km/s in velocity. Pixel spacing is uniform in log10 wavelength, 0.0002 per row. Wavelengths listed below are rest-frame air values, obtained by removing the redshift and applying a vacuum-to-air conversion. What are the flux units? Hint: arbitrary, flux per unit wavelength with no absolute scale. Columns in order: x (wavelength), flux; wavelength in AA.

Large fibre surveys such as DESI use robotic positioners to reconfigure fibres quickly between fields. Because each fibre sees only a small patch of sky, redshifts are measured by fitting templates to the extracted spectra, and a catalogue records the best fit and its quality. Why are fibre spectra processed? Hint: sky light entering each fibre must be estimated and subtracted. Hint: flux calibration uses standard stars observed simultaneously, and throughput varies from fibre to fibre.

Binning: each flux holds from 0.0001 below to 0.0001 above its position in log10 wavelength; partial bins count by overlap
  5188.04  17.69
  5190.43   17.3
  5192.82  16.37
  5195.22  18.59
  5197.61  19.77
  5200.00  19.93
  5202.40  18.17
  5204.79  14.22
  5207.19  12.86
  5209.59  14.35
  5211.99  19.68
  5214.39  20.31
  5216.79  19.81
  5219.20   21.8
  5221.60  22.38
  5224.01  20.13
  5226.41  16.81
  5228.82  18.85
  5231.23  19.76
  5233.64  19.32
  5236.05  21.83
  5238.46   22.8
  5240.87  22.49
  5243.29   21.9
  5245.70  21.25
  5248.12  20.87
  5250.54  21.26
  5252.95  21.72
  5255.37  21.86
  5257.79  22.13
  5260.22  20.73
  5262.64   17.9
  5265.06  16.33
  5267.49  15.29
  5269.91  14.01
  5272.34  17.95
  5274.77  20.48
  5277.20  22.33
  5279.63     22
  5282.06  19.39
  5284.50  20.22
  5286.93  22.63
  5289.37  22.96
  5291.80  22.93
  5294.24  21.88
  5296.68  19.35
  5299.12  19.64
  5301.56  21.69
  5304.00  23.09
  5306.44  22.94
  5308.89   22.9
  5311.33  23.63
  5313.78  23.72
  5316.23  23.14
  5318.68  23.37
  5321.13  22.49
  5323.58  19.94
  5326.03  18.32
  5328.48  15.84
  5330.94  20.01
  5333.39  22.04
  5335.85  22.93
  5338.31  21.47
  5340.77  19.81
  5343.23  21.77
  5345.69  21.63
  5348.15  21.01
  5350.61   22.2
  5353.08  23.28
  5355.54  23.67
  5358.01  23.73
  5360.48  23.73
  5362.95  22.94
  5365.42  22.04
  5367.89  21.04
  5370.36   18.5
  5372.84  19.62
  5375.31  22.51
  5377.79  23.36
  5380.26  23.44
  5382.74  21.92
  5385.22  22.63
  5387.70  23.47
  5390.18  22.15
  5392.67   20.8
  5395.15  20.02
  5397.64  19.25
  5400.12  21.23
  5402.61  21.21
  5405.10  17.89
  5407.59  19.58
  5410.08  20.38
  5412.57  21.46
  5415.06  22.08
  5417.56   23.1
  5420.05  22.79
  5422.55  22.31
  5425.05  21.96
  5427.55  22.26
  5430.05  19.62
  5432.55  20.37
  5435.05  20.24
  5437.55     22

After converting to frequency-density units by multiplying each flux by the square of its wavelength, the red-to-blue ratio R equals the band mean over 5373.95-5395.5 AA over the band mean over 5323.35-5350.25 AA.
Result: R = 1.11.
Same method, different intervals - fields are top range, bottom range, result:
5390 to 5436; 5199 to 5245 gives 1.16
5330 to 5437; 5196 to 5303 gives 1.14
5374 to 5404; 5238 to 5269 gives 1.13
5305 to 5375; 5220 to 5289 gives 1.11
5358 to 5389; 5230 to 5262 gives 1.09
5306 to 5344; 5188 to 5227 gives 1.23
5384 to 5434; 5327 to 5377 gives 1.01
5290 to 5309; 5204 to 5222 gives 1.24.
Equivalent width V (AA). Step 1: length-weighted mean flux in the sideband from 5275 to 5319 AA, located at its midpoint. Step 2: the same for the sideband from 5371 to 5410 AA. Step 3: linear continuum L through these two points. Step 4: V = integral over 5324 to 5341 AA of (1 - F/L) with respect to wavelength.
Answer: 1.3 AA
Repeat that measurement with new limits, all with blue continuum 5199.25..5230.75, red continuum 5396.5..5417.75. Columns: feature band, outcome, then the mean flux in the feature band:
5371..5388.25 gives -1.7 AA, 22.2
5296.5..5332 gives -3.4 AA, 21.4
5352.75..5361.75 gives -1.6 AA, 23.6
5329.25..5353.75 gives -2.0 AA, 21.5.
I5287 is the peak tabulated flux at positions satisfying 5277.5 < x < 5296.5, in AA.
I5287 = 22.96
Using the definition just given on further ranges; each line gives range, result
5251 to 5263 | 22.13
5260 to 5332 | 23.72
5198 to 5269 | 22.8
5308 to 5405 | 23.73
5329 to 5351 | 22.93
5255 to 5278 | 22.33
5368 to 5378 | 23.36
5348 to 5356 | 23.67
